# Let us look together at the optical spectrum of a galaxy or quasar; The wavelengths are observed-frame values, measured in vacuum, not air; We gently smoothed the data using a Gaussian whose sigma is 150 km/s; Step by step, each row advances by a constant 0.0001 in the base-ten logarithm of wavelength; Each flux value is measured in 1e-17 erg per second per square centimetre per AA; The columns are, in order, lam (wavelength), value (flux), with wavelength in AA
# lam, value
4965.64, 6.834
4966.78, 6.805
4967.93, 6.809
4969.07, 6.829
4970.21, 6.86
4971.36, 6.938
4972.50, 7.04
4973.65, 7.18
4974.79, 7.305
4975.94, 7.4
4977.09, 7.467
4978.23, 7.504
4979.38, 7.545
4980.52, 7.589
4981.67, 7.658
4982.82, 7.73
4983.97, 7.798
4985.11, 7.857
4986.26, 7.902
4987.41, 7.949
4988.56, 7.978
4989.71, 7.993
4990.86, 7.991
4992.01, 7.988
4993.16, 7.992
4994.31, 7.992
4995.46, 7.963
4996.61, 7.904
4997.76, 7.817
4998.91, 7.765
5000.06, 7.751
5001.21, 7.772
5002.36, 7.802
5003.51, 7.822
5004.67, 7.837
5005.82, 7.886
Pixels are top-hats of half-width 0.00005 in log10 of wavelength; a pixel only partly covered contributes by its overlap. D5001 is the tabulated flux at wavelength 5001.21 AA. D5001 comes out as 7.772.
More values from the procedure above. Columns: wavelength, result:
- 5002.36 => 7.802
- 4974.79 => 7.305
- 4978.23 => 7.504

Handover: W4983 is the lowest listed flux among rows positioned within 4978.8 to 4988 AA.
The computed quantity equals 7.545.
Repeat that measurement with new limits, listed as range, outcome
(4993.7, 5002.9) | 7.751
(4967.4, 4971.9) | 6.809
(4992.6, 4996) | 7.963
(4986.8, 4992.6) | 7.949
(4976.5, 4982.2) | 7.467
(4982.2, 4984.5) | 7.73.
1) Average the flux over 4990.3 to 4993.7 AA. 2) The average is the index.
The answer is 7.99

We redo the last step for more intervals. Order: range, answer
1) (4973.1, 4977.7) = 7.35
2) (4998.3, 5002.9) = 7.78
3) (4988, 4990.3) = 7.98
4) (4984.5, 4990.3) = 7.94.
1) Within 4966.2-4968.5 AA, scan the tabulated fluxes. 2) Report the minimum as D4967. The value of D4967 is 6.805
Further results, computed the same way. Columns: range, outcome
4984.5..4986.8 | 7.857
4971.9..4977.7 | 7.04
